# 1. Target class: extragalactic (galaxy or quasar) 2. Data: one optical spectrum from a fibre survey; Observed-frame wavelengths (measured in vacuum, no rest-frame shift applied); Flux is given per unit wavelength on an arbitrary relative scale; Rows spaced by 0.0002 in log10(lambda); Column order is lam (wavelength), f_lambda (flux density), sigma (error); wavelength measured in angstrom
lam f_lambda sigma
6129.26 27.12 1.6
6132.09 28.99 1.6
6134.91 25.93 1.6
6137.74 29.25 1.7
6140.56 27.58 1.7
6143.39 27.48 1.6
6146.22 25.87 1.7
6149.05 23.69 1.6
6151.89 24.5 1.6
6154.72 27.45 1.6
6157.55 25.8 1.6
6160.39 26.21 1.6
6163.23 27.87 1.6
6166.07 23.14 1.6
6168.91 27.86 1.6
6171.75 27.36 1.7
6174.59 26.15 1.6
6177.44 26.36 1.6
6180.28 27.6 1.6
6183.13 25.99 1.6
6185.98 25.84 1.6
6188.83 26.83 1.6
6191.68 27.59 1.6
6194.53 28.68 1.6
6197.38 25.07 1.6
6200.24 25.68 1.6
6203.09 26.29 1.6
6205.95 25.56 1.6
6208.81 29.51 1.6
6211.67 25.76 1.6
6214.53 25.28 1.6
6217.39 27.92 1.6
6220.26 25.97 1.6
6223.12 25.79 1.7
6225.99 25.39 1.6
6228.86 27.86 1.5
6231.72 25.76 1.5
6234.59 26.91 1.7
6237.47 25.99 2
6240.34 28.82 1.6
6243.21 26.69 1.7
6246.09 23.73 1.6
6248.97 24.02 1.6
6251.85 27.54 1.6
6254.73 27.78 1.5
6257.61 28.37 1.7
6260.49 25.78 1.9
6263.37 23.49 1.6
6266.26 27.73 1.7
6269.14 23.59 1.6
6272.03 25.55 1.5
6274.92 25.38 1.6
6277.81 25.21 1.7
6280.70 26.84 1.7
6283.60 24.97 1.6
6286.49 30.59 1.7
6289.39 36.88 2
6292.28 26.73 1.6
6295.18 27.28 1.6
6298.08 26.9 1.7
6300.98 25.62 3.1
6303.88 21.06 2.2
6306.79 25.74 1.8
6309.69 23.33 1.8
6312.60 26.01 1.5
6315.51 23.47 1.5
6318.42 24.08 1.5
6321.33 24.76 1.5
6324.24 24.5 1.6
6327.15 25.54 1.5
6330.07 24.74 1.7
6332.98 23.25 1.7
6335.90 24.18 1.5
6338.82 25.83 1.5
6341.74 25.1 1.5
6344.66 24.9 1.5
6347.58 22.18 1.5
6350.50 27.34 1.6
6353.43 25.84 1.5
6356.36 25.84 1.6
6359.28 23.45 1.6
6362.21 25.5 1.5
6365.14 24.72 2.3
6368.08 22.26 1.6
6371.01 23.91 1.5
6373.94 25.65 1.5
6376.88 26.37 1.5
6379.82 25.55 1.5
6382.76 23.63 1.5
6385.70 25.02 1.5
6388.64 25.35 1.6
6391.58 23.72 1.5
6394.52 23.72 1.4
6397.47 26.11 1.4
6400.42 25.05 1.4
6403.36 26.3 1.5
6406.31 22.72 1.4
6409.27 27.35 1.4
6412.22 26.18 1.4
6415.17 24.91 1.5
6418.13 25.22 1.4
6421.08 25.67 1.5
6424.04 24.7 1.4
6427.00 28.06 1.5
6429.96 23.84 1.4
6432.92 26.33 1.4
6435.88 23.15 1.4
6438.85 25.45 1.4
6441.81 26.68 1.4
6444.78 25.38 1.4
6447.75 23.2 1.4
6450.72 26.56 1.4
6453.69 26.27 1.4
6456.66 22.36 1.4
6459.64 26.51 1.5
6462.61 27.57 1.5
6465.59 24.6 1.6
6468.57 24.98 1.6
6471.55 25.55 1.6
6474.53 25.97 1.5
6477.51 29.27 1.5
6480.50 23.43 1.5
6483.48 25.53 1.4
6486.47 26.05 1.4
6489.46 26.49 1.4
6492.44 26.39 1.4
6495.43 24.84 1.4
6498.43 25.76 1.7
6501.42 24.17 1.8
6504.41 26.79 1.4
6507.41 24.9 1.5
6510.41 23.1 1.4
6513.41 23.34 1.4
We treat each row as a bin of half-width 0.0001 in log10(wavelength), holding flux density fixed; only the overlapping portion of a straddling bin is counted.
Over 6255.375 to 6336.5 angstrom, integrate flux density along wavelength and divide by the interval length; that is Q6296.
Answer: 25.8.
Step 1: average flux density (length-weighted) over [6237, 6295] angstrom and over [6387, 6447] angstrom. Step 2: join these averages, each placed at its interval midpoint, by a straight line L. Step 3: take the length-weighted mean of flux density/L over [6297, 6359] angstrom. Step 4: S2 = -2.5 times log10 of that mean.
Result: 0.06 mag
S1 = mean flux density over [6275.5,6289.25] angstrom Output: 27.7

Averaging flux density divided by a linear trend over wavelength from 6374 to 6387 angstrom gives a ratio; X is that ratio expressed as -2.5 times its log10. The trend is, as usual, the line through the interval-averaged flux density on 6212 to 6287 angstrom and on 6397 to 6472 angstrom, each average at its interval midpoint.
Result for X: 0.02 mag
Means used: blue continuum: 26.2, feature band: 25.2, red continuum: 25.4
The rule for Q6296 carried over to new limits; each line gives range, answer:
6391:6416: 25.2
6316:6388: 24.7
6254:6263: 26.8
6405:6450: 25.3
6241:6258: 26.3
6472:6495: 26.1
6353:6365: 25.1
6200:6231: 26.5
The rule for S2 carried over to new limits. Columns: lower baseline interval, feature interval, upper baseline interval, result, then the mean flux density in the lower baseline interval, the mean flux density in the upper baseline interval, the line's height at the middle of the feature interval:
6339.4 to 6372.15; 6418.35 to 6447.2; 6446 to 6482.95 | -0.005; 24.7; 25.5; 25.3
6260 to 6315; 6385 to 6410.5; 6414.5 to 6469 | 0.025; 26.2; 25.4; 25.6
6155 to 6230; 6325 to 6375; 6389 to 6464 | 0.043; 26.5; 25.3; 25.7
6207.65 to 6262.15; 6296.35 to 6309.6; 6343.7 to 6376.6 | 0.036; 26.5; 24.7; 25.6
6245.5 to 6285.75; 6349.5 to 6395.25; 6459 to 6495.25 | 0.045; 25.8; 26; 25.9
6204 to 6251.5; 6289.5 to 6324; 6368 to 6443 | 0.016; 26.3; 25.2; 25.8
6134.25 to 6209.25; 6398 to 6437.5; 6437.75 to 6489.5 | 0.018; 26.5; 25.6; 25.8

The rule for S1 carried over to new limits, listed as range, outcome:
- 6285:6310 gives 27.3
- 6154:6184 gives 26.5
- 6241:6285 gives 25.8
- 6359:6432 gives 25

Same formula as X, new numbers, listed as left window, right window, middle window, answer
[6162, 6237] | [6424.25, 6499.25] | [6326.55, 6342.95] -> 0.06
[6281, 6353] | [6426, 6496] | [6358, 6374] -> 0.07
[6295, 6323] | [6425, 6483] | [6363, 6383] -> 0.02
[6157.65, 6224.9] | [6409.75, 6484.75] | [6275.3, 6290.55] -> -0.09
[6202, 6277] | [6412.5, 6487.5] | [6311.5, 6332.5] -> 0.06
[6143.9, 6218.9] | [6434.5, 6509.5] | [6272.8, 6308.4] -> -0.03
